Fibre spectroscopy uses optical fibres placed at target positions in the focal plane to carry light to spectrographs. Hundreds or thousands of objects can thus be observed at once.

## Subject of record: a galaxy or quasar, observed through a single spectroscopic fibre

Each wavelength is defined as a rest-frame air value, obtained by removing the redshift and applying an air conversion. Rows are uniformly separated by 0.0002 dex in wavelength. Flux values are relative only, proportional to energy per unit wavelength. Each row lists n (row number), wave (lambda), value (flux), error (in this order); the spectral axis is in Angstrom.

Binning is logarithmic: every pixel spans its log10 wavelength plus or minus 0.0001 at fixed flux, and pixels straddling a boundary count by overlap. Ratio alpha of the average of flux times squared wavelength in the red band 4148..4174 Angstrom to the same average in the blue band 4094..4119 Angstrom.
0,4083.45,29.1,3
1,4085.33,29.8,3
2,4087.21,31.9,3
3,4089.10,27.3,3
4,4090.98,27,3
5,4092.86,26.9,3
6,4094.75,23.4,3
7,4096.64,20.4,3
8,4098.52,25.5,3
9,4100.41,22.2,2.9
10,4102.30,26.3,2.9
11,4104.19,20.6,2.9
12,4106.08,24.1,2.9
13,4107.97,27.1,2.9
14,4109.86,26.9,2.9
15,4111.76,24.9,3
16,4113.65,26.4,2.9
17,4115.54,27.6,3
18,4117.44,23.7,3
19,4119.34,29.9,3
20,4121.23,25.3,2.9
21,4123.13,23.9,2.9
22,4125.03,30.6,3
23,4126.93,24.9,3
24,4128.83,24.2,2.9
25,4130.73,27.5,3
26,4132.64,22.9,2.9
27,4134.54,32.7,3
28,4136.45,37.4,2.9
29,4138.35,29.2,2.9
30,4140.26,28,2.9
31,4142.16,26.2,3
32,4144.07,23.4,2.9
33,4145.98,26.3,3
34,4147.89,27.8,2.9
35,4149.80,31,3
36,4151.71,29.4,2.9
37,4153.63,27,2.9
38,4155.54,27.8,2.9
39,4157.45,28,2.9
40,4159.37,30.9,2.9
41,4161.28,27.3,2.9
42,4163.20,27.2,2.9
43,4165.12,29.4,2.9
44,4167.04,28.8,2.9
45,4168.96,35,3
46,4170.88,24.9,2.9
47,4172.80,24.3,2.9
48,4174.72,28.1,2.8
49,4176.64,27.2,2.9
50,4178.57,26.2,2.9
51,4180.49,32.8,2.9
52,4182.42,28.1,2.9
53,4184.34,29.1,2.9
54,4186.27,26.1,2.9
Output 1.2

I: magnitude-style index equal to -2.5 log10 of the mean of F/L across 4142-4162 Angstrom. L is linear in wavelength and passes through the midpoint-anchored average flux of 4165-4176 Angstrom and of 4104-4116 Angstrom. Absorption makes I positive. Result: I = -0.01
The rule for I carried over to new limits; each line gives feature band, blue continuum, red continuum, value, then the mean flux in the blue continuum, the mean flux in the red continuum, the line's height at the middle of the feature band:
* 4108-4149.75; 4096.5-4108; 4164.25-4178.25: -0.07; 23.7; 28.1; 25.4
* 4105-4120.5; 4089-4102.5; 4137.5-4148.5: -0.04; 24.6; 26.8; 25.4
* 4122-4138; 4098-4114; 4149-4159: -0.05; 24.8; 28.7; 26.8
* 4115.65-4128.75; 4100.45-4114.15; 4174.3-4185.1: -0.03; 24.9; 28.6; 25.7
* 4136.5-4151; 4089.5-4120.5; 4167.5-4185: -0.04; 25.2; 28.4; 27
